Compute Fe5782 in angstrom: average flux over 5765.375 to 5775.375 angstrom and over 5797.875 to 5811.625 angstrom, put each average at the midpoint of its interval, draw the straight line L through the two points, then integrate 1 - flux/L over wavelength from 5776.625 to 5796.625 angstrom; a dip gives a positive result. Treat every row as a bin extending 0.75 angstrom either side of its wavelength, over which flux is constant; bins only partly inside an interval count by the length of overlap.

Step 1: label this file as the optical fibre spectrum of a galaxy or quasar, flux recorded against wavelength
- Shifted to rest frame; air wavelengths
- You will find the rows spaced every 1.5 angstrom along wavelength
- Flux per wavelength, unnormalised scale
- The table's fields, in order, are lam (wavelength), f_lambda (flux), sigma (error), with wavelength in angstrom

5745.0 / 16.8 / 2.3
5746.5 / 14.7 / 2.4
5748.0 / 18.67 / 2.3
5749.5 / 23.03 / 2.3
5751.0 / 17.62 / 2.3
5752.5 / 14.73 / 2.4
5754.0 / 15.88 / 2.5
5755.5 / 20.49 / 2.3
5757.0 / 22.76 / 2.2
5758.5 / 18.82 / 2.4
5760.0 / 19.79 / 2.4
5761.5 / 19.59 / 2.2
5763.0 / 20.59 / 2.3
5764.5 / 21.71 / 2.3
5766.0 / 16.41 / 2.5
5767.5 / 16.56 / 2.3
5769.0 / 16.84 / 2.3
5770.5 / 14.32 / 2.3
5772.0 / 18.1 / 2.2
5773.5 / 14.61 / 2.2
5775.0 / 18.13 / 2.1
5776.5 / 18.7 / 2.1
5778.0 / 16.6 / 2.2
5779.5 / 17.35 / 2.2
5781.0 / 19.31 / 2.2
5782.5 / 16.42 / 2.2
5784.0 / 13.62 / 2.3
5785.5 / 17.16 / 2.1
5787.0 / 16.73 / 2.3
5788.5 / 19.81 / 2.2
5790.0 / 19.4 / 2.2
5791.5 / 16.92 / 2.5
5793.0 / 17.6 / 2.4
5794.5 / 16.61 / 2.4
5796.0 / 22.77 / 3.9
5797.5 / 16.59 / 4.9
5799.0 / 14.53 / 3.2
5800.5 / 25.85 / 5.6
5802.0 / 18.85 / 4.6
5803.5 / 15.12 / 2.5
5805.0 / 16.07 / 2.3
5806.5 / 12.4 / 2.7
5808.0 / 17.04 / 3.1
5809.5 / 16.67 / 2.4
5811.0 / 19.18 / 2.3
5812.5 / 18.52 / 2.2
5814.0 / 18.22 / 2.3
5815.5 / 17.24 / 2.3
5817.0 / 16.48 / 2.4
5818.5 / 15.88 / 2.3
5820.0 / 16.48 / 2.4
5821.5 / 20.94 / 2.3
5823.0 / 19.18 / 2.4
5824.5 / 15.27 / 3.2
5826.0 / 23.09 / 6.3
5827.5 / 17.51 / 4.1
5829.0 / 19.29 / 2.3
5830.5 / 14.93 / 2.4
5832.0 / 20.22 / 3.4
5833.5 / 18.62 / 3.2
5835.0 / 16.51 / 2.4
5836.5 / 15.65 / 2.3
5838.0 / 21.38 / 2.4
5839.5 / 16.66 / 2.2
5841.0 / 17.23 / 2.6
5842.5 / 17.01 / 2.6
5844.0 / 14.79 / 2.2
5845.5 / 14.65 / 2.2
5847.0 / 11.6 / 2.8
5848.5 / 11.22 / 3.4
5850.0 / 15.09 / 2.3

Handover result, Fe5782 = -1.1 angstrom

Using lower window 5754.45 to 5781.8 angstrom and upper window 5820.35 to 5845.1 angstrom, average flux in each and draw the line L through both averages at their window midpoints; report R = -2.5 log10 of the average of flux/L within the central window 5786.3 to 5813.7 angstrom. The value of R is 0.02 mag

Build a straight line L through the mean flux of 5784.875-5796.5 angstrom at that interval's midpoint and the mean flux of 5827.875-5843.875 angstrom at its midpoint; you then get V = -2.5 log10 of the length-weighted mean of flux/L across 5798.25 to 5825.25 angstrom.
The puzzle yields 0.03 mag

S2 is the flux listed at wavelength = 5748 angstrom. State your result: 18.67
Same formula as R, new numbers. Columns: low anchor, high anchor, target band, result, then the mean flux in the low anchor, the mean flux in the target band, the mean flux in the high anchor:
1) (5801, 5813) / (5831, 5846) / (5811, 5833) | -0.065 mag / 16.9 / 18.1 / 17.3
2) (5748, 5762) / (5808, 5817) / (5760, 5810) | 0.051 mag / 19.2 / 17.6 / 17.8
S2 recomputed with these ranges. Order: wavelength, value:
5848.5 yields 11.22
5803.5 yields 15.12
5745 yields 16.8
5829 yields 19.29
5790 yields 19.4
